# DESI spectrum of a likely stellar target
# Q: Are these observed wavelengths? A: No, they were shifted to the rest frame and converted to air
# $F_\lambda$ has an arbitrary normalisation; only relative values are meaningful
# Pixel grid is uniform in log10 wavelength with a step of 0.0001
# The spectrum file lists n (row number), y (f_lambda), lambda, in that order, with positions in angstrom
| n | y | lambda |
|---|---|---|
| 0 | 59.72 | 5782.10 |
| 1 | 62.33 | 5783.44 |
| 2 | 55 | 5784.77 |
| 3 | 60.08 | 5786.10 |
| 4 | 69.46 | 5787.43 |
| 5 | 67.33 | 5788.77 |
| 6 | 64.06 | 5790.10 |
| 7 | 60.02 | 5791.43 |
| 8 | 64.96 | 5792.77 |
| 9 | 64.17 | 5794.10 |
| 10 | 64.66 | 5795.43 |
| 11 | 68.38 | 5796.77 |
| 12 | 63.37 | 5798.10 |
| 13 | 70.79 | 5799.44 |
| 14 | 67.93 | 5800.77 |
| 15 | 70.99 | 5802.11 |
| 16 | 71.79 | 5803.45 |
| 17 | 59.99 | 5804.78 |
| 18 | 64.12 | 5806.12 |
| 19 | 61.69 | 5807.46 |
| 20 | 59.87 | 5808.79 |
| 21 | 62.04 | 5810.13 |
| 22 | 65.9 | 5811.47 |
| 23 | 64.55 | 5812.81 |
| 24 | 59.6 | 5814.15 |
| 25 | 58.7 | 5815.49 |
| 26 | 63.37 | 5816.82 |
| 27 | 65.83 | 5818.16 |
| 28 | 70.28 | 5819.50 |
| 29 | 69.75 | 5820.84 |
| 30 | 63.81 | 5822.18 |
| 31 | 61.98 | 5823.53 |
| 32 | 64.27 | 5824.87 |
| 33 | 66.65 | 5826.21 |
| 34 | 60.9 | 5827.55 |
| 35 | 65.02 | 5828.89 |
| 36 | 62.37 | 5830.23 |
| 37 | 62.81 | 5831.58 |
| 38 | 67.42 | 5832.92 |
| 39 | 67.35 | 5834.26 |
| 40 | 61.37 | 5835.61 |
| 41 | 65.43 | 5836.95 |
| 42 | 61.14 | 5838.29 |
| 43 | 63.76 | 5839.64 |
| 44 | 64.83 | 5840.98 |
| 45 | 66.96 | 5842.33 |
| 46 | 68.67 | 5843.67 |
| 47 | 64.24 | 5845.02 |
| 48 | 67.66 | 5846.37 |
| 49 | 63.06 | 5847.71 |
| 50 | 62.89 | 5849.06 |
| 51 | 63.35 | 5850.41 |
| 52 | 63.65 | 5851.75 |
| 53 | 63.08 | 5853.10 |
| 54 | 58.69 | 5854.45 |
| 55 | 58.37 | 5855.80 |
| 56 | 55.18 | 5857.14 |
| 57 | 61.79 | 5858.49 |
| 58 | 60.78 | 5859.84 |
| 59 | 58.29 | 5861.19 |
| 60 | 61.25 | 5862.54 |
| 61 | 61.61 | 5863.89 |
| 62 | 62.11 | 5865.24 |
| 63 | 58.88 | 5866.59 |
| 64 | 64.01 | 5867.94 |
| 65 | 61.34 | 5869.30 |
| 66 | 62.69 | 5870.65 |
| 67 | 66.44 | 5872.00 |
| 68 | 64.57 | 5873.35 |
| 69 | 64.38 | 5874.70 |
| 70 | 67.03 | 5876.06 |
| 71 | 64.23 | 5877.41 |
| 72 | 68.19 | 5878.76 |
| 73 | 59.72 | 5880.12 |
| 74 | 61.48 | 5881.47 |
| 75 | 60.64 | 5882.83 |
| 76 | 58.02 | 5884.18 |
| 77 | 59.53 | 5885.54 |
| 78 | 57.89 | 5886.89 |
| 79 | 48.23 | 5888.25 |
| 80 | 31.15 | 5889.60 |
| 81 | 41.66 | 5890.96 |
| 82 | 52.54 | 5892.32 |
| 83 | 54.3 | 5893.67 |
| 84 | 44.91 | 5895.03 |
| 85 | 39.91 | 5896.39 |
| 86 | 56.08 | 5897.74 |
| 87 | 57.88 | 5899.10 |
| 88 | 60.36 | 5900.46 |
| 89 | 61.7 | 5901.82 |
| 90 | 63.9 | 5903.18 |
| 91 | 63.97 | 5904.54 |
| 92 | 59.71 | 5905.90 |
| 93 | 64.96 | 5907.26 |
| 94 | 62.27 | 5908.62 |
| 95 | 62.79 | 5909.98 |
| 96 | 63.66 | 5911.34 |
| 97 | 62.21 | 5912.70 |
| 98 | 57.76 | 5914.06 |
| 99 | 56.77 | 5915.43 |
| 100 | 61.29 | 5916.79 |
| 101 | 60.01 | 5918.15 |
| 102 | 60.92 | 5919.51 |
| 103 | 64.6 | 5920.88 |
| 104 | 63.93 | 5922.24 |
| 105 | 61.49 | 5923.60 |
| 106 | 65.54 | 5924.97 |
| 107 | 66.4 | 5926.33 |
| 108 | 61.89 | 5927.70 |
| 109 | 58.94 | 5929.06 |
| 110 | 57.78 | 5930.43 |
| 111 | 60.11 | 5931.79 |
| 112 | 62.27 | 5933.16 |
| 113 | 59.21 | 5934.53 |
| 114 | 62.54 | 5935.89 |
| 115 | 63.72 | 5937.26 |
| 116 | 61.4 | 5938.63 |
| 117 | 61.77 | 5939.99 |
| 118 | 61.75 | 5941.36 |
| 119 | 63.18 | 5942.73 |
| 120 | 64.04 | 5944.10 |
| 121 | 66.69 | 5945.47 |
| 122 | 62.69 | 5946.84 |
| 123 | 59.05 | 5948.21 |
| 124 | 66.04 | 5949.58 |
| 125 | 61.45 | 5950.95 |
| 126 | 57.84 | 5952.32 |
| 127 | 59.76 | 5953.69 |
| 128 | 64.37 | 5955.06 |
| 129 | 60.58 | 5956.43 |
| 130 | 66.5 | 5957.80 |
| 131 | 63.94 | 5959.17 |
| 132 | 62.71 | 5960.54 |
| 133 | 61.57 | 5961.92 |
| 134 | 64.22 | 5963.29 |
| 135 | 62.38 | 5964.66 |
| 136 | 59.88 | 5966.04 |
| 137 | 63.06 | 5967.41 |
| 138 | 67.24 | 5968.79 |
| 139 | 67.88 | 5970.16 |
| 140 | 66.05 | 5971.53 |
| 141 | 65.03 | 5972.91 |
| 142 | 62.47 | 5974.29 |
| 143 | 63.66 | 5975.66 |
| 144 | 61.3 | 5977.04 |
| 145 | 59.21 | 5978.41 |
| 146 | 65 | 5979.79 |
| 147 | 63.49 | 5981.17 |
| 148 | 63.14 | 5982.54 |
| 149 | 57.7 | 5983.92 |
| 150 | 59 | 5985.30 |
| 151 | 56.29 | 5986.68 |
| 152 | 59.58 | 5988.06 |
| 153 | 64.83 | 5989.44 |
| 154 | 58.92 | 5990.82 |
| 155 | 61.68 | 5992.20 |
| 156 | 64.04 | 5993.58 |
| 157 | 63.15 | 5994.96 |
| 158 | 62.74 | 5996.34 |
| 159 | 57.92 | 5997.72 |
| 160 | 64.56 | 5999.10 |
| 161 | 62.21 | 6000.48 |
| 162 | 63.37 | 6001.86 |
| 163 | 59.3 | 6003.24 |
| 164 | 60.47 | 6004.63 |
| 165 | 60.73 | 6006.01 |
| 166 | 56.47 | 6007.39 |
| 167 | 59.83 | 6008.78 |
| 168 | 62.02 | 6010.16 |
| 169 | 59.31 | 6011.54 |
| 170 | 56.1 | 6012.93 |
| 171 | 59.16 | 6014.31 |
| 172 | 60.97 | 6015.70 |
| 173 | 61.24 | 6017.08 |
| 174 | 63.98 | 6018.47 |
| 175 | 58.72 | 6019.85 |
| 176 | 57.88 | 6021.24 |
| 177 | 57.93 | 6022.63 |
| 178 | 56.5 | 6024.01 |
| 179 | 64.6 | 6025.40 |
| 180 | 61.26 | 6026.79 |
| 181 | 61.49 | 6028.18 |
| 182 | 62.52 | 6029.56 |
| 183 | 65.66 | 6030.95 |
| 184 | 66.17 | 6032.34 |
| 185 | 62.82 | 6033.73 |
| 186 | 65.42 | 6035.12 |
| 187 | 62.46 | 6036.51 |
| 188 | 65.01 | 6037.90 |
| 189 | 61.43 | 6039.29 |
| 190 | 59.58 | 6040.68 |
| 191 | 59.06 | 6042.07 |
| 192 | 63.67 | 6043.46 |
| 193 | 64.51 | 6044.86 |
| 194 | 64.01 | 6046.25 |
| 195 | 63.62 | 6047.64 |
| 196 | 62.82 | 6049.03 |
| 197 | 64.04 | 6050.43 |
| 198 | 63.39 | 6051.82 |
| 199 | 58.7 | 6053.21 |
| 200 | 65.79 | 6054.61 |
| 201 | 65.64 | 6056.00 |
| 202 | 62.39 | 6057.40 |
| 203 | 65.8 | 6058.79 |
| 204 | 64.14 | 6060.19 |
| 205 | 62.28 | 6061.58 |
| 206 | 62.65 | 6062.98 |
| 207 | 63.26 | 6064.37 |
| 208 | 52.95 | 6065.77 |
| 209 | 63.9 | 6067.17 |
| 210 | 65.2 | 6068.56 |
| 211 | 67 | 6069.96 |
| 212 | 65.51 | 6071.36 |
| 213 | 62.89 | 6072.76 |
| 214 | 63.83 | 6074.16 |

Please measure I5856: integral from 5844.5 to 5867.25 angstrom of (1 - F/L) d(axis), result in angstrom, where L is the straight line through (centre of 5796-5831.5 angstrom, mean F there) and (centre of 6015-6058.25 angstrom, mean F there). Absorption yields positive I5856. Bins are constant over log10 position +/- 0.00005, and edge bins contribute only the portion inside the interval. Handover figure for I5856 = 1.00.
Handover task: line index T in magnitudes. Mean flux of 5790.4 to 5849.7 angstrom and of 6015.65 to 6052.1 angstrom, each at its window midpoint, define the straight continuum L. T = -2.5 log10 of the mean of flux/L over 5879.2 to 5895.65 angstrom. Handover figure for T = 0.21 mag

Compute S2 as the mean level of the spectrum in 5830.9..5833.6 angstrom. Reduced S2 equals 65.1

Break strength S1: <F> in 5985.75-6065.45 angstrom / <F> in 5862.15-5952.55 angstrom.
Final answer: 1.03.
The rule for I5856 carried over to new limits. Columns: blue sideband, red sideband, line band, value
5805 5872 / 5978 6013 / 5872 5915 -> 3.0 angstrom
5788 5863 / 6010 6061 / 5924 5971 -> 0.2 angstrom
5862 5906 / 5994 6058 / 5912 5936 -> -0.9 angstrom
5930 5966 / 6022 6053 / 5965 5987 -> -0.1 angstrom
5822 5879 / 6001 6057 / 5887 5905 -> 3.1 angstrom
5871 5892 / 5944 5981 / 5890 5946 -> 0.6 angstrom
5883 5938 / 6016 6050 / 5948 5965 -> -0.8 angstrom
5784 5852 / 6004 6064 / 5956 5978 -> -0.3 angstrom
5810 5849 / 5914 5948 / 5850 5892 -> 2.6 angstrom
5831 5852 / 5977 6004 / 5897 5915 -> 0.6 angstrom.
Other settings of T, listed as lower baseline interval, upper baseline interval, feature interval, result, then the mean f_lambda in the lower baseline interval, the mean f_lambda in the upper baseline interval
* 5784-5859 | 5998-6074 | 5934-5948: 0.01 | 64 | 62.1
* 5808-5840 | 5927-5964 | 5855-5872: 0.04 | 63.9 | 62.1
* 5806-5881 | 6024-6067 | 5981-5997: 0.03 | 63.3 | 62.8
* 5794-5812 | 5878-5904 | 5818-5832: -0.04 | 65.4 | 54.7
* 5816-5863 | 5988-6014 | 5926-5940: 0.01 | 63.6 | 60.9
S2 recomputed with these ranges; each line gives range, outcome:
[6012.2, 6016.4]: 58.7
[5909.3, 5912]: 63.3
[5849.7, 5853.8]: 63.3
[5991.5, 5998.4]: 61.9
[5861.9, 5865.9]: 61.7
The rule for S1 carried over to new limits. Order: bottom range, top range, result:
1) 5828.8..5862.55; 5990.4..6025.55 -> 0.96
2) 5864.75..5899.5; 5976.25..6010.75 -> 1.07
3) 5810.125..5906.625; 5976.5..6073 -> 1.01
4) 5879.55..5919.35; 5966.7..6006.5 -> 1.10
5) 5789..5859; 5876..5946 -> 0.93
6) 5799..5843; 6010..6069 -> 0.96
